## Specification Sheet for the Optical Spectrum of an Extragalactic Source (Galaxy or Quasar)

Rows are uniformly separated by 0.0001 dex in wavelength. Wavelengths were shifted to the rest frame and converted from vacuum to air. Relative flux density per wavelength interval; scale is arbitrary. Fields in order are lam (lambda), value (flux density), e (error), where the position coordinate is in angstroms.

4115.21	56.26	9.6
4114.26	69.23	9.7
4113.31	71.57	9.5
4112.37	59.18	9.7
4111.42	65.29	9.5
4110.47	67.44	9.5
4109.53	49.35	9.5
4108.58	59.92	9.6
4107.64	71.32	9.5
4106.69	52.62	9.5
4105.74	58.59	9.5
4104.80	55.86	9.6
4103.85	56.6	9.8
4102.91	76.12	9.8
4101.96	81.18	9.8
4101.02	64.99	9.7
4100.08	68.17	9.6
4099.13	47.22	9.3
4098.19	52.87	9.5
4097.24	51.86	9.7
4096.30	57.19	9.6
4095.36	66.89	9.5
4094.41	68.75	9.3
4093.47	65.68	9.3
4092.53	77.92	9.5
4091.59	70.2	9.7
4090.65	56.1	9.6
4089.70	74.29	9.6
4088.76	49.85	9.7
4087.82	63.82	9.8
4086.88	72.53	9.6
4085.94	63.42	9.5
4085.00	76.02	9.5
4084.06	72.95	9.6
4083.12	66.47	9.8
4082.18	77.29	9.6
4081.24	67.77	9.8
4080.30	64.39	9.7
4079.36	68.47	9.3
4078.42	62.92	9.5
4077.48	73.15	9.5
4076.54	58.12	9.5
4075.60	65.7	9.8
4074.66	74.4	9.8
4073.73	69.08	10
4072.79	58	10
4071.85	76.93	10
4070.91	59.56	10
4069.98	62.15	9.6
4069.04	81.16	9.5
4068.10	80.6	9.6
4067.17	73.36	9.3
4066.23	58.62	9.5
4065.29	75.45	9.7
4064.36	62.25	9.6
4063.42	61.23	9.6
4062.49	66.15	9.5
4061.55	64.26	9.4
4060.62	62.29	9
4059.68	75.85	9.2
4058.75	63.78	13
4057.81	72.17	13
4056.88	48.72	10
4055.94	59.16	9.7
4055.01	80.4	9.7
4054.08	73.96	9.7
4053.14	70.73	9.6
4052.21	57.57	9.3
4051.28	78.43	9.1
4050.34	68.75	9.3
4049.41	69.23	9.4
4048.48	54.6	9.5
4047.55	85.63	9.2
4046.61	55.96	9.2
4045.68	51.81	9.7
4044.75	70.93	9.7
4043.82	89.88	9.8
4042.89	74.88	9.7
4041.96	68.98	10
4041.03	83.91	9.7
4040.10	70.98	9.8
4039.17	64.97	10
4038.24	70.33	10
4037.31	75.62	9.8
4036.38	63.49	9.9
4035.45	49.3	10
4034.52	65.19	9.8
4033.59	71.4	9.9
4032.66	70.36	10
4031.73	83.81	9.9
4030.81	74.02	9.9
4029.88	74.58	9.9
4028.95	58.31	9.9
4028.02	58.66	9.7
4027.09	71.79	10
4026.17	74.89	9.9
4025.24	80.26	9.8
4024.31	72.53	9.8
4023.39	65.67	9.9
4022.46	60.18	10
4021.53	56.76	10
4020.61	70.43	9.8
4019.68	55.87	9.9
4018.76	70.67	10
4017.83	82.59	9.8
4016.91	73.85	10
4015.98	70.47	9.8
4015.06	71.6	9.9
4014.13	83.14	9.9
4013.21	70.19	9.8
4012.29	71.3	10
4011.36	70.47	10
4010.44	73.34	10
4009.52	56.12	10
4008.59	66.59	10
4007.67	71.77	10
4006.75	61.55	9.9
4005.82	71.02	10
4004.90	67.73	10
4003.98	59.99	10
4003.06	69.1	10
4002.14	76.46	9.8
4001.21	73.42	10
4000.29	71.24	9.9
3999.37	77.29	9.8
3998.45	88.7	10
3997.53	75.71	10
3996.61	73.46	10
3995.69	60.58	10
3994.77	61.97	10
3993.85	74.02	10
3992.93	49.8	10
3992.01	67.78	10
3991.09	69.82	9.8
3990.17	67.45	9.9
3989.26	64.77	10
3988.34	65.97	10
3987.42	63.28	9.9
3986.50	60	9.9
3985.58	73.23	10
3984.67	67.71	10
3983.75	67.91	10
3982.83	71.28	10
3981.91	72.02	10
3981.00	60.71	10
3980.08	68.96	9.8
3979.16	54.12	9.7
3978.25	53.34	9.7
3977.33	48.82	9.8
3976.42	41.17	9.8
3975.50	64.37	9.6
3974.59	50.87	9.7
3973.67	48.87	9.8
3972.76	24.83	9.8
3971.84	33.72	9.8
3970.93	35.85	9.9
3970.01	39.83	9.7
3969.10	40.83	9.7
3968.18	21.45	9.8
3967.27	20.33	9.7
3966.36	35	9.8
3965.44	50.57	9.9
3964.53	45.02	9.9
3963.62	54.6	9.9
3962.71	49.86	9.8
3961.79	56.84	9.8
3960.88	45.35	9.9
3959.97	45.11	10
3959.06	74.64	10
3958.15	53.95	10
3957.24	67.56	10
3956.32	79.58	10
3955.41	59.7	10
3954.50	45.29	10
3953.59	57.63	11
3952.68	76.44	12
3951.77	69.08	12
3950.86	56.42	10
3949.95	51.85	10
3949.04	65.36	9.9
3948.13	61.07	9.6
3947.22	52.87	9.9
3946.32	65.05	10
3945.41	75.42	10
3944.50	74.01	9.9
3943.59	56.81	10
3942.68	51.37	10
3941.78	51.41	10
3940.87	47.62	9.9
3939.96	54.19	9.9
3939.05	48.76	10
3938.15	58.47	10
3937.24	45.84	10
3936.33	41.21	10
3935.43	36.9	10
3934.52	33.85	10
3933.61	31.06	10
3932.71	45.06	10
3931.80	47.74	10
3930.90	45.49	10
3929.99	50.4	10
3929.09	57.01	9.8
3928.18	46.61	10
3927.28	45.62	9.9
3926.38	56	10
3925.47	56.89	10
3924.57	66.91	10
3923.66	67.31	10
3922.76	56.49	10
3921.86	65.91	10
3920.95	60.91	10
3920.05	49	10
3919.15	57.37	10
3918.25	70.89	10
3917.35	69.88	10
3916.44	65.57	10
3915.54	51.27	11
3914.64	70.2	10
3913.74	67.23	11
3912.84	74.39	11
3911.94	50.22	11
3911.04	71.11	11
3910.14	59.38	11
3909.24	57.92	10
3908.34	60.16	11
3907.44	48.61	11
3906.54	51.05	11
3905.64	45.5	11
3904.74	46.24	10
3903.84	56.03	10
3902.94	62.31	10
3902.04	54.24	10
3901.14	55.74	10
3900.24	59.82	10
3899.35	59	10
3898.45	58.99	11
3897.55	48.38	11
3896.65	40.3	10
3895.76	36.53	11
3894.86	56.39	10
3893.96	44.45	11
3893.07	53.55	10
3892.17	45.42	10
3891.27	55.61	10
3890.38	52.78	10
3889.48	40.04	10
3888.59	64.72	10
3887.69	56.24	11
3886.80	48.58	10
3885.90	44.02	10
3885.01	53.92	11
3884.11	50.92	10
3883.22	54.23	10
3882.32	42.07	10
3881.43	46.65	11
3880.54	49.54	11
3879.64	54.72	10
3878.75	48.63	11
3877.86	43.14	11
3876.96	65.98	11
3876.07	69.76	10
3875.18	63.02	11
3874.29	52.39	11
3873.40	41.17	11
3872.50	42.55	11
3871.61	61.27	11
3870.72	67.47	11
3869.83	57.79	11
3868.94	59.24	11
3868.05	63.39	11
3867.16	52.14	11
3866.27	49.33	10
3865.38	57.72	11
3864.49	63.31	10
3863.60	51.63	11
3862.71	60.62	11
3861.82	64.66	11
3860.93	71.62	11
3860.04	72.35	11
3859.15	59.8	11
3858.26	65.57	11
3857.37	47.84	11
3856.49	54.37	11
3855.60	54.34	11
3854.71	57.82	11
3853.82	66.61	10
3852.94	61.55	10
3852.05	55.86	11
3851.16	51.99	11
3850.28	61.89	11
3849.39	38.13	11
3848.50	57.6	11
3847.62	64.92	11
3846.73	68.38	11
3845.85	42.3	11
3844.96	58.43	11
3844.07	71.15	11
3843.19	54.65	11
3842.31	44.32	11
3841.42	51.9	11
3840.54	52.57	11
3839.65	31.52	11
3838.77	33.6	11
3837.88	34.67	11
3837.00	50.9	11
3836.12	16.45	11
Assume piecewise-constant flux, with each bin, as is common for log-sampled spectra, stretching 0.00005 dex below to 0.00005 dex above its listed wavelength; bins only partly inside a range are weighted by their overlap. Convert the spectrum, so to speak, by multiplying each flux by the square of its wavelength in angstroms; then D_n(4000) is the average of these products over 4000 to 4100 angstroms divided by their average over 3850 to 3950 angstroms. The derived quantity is 1.32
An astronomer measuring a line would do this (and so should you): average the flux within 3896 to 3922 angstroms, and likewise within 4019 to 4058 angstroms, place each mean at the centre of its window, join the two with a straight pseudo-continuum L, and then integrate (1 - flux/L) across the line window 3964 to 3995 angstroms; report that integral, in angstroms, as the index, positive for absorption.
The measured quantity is 4.8 angstroms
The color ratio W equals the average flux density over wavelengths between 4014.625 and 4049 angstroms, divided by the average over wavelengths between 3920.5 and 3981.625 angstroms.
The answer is 1.33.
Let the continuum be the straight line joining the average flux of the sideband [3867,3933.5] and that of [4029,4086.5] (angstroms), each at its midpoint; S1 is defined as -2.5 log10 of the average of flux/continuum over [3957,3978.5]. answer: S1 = 0.31 mag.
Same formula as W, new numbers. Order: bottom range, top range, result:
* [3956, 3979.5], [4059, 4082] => 1.43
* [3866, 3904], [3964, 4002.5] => 1.09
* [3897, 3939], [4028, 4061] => 1.25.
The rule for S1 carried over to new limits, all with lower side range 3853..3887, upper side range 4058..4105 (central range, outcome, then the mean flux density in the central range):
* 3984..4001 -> -0.107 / 68.6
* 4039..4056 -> -0.090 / 70.4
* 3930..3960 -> 0.084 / 55.4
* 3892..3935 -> 0.066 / 54.8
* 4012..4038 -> -0.095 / 69.5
